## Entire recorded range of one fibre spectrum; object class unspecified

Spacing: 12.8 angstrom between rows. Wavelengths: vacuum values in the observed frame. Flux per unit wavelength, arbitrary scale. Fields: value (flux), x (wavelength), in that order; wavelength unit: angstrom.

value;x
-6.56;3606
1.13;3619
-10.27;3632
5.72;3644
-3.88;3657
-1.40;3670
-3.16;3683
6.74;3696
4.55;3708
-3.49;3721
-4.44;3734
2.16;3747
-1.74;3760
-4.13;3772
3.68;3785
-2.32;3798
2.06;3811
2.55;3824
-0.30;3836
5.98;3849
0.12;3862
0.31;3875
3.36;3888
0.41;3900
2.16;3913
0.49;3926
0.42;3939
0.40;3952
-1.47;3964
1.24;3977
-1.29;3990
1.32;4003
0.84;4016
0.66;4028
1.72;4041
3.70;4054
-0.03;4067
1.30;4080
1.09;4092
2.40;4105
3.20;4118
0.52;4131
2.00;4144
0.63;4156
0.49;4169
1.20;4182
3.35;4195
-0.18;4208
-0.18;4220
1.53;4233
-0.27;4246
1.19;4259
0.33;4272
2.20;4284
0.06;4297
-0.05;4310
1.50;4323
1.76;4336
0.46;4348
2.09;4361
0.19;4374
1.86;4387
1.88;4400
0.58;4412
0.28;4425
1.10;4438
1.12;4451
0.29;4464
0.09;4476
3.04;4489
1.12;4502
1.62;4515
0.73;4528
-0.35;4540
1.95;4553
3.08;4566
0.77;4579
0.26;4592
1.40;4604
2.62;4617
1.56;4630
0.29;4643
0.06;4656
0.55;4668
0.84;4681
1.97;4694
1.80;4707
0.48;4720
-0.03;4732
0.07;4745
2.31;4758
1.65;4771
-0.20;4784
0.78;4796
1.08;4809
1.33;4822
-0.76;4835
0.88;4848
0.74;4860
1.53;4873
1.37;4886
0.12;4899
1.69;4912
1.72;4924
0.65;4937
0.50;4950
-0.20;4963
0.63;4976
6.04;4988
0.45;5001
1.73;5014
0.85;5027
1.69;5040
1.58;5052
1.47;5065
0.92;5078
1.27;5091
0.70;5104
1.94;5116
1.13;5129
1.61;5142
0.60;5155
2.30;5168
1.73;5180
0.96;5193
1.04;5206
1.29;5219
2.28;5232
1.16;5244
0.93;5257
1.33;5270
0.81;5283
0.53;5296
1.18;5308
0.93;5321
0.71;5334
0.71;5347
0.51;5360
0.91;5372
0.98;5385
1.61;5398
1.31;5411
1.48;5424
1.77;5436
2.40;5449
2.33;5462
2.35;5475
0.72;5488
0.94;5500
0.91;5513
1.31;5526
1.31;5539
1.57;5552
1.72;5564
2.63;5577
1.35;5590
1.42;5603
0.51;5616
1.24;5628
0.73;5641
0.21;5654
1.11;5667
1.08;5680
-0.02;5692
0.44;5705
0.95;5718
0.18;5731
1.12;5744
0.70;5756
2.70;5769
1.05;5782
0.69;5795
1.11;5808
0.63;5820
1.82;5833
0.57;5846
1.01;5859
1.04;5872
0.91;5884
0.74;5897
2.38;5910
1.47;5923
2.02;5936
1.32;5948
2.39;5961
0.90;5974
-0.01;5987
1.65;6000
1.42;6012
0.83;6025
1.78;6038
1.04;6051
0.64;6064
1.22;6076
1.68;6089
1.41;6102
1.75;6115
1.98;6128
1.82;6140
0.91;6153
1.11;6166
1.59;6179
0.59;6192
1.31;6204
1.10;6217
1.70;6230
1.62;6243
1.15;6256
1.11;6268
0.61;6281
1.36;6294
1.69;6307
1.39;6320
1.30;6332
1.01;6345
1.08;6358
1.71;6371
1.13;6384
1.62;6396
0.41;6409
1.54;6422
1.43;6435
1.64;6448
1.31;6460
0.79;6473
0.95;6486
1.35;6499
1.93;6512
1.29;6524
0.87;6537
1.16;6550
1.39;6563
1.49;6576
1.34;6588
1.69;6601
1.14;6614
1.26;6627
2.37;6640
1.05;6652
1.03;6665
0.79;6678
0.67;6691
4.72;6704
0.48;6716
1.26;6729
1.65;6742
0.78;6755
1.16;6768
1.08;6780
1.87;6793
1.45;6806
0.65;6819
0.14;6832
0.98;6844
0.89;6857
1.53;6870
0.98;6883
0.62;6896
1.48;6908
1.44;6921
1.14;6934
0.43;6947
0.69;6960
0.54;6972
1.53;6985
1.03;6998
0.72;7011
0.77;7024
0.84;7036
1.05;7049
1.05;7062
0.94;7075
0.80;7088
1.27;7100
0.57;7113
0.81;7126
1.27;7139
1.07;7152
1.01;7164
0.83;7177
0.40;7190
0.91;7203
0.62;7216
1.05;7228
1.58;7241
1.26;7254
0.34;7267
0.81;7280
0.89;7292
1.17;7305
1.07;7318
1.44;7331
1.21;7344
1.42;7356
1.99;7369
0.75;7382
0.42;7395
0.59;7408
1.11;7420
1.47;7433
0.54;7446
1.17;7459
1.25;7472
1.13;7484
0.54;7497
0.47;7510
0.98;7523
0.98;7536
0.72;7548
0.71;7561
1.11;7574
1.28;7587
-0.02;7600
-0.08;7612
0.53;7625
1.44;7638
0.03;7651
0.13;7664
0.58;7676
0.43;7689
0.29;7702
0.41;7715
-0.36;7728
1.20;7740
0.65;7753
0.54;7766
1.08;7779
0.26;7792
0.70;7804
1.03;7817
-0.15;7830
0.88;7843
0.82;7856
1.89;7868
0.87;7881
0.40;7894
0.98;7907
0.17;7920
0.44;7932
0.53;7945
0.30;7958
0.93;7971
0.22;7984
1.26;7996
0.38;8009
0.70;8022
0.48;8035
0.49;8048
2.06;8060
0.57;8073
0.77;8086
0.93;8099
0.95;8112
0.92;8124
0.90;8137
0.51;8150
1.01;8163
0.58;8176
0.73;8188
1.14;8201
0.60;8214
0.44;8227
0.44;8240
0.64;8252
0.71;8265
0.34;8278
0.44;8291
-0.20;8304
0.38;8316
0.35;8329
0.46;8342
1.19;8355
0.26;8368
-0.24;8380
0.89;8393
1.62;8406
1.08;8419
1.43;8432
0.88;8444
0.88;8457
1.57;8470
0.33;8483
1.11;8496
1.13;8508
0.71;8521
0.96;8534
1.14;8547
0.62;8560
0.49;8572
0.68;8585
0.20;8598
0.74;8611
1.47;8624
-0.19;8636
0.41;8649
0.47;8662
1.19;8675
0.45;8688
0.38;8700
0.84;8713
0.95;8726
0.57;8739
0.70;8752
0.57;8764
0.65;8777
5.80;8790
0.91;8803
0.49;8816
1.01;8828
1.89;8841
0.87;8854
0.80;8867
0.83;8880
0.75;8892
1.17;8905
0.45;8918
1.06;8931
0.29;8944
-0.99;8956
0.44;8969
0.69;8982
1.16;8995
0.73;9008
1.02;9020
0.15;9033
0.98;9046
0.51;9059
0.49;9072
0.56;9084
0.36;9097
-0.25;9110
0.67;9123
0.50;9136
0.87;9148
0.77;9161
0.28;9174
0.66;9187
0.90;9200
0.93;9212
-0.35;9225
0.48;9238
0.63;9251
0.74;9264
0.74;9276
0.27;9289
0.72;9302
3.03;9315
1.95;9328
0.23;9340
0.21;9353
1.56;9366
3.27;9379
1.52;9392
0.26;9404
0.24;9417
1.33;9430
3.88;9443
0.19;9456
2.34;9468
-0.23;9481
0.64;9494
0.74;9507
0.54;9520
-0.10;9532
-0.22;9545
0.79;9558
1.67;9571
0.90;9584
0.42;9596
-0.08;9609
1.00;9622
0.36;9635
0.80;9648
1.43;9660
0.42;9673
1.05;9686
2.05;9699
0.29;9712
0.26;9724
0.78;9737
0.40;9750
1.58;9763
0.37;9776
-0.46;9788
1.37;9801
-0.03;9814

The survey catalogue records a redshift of 0.339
